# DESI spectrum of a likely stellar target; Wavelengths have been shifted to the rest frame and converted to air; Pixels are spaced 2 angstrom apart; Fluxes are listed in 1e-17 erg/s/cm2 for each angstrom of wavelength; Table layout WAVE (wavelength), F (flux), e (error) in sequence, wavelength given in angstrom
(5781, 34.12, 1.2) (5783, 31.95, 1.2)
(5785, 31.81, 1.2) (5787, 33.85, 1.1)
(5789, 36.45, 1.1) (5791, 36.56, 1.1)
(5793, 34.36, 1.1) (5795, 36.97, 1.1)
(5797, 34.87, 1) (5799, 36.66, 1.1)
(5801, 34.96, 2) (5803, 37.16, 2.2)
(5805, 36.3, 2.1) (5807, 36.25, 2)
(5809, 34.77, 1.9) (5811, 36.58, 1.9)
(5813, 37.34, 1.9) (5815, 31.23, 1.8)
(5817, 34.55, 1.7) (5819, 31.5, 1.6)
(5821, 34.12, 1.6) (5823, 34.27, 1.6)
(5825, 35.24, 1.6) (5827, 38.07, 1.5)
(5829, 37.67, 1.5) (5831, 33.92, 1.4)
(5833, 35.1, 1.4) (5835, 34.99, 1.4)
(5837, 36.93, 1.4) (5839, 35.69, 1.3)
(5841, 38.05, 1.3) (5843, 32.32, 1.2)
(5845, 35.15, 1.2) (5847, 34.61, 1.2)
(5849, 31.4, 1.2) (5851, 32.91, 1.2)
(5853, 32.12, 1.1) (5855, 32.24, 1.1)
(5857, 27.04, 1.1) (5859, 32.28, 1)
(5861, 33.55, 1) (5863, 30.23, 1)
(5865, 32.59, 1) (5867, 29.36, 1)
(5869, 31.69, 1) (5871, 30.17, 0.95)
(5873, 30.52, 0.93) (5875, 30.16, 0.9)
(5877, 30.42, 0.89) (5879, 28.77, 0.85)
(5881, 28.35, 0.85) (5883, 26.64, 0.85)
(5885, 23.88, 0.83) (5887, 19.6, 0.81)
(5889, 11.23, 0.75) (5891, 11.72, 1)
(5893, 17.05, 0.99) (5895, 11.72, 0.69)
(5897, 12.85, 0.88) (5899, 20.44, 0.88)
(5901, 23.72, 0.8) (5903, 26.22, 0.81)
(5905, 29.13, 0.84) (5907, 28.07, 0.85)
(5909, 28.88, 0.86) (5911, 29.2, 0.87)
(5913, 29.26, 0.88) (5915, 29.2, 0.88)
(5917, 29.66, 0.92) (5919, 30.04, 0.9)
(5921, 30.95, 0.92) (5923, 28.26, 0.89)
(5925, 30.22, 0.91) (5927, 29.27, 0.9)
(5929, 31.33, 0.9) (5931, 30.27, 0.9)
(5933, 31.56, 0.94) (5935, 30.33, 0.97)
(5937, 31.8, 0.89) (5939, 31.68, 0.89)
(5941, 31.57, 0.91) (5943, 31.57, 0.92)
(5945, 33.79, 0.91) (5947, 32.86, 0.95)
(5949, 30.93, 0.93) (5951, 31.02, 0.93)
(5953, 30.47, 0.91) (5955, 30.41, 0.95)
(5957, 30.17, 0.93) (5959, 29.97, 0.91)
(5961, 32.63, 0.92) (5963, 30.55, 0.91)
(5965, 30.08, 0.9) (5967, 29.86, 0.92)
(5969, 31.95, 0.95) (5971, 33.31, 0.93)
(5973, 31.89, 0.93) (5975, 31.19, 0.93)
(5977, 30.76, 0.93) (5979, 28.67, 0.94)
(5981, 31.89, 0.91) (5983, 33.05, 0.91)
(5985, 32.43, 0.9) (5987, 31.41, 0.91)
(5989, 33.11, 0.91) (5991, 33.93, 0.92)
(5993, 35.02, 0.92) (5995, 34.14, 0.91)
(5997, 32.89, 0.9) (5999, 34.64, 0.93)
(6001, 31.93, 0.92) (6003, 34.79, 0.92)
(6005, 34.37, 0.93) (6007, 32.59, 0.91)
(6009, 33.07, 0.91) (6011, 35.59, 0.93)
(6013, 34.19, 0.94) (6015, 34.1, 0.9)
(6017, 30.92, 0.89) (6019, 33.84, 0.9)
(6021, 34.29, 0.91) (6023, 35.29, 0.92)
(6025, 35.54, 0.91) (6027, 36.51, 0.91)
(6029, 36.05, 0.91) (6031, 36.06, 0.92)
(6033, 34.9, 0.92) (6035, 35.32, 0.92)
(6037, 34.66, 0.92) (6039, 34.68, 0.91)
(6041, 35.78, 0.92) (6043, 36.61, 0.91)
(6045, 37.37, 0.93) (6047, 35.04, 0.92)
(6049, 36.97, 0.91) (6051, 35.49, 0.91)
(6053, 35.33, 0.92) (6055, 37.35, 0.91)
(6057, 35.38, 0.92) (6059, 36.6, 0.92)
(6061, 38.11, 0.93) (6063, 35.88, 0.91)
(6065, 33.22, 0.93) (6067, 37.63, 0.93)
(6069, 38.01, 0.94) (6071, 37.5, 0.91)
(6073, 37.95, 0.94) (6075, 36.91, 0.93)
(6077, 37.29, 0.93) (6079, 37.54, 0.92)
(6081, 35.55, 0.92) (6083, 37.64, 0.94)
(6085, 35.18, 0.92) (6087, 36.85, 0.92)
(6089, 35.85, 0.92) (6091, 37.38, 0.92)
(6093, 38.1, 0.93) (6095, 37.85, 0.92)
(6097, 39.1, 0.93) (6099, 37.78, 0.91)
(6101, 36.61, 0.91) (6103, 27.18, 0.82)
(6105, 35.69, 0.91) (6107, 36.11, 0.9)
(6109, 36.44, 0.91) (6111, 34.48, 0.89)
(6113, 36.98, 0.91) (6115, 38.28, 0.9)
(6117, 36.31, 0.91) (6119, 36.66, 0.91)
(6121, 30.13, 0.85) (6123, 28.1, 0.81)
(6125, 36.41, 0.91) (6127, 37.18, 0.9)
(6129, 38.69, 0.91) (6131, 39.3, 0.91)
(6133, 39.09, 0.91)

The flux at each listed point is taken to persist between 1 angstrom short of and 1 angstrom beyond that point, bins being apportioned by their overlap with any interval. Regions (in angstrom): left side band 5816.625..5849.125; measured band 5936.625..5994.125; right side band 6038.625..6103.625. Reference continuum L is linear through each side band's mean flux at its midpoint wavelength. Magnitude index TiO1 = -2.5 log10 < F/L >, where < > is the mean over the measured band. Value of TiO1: 0.13 mag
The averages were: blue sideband 35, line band 31.7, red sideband 36.5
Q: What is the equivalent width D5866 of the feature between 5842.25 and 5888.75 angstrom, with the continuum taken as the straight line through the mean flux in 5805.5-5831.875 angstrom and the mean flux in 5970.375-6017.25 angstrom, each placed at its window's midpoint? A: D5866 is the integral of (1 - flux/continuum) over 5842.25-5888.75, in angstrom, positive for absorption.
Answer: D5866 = 6.2 angstrom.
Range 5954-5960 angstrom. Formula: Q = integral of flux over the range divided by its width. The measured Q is 30.2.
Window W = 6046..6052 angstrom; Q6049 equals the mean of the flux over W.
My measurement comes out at 35.8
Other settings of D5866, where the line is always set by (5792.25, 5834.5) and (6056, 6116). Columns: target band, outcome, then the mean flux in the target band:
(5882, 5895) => 6.5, 17.8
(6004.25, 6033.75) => 1.4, 34.5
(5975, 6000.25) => 2.4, 32.6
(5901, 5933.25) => 5.9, 29.2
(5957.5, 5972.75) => 2.0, 31.2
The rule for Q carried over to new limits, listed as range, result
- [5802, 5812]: 36.2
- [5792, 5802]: 35.6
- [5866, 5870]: 30.5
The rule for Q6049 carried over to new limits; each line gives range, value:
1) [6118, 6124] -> 31.6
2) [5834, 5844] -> 35.6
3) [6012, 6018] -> 33.1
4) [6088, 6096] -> 37.3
